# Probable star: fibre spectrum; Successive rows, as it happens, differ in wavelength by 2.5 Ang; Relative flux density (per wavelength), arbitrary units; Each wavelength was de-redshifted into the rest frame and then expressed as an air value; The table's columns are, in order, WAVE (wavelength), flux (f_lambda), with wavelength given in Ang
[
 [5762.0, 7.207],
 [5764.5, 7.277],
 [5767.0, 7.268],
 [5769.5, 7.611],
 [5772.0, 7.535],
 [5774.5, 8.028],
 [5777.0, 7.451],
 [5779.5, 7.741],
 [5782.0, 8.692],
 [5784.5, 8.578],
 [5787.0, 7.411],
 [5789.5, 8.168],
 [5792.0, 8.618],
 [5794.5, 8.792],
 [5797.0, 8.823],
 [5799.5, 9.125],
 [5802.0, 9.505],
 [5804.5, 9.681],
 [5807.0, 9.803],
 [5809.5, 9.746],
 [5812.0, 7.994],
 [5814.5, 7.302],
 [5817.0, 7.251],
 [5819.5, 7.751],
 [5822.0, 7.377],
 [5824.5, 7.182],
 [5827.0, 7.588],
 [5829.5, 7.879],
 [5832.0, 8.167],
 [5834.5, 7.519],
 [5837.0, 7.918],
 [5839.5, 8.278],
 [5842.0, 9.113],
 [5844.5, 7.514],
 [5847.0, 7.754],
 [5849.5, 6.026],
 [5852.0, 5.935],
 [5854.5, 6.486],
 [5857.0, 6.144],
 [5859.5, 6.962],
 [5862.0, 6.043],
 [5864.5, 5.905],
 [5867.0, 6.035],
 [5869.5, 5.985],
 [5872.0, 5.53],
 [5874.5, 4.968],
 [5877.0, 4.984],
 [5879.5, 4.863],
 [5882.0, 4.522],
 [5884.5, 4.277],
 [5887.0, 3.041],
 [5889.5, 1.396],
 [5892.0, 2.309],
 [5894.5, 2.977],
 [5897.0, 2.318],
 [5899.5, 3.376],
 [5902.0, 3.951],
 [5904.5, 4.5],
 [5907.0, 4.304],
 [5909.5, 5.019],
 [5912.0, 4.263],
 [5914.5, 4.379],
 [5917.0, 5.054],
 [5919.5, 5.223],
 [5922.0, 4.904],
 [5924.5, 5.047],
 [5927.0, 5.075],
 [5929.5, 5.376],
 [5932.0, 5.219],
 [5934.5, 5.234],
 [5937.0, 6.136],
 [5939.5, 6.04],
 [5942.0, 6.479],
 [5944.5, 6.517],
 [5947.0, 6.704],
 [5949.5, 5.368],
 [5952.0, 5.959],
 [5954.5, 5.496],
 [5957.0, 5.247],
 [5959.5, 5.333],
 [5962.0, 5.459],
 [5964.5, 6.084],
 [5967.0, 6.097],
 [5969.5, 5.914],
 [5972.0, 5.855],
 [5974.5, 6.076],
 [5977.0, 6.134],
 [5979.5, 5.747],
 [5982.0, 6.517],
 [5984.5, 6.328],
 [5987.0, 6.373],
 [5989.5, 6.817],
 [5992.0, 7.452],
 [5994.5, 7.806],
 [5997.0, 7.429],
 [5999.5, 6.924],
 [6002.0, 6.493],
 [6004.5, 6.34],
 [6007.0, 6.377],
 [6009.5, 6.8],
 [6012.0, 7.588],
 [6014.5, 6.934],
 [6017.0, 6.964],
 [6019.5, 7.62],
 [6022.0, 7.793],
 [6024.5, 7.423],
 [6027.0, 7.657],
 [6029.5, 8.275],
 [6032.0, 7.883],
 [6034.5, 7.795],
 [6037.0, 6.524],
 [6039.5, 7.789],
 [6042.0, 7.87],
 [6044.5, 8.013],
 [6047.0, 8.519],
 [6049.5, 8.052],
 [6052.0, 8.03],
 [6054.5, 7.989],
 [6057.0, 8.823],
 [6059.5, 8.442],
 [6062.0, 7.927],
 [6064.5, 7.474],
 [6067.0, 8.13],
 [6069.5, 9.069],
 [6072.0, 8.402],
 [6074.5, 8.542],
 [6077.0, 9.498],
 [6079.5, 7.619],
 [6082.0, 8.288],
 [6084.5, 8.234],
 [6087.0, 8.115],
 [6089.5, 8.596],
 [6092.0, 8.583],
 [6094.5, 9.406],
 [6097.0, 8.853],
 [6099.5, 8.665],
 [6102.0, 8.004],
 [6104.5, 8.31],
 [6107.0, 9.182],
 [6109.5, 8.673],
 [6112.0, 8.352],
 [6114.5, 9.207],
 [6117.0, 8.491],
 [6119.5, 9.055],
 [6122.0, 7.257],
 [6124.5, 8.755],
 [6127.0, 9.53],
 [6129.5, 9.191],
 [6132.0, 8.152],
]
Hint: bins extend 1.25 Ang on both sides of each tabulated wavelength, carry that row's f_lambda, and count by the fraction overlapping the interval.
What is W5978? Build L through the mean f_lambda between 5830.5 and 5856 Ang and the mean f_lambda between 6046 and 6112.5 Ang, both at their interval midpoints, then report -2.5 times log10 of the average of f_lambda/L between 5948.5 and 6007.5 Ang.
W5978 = 0.27 mag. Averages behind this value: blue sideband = 7.46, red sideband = 8.44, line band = 6.24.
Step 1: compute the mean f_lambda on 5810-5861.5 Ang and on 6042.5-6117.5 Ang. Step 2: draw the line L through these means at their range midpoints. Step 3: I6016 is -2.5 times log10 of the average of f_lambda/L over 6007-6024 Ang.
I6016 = 0.13 mag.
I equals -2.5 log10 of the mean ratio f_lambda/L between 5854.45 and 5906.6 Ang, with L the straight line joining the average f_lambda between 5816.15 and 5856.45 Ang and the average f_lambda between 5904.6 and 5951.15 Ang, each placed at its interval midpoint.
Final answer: 0.39 mag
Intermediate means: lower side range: 7.46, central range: 4.55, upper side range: 5.34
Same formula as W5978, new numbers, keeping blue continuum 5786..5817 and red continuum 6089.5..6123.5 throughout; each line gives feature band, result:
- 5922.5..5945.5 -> 0.465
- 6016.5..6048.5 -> 0.122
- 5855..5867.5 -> 0.358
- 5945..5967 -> 0.443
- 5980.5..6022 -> 0.238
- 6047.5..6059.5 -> 0.047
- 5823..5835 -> 0.136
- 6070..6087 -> 0.024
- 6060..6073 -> 0.054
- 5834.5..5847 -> 0.077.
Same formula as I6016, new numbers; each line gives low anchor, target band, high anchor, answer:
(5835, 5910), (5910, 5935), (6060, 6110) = 0.214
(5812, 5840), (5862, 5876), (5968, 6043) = 0.296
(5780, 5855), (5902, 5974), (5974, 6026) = 0.318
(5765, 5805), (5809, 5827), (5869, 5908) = -0.122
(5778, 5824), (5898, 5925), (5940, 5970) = 0.412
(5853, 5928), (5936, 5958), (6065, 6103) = -0.041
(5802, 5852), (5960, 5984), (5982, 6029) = 0.208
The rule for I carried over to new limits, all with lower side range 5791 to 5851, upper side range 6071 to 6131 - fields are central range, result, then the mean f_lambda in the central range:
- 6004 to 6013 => 0.241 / 6.79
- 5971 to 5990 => 0.331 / 6.21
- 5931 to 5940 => 0.428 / 5.64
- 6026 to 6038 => 0.116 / 7.65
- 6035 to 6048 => 0.106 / 7.73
